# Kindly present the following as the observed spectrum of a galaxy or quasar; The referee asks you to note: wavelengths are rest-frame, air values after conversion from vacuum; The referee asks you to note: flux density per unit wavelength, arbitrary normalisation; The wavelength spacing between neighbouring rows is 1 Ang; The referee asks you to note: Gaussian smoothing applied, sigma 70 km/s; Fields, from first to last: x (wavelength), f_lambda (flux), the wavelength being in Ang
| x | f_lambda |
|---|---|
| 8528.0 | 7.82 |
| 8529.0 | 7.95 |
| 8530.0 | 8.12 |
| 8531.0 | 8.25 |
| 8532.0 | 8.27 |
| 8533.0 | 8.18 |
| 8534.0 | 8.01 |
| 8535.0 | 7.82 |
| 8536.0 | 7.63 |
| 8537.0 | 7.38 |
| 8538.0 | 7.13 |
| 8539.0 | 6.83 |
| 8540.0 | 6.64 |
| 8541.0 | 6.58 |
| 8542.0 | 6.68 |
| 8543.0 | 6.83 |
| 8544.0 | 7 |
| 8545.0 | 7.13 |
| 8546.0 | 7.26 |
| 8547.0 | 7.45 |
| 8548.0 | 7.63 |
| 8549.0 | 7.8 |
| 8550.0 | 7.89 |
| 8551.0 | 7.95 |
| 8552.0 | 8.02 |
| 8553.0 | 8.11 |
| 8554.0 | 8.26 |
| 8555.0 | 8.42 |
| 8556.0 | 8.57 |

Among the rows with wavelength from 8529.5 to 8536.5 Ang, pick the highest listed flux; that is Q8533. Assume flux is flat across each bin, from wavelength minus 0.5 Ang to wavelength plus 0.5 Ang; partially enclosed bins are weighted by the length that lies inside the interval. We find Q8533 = 8.27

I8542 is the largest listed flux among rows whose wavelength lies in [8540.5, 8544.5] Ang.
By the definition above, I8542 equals 7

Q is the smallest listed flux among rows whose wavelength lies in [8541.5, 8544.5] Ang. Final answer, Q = 6.68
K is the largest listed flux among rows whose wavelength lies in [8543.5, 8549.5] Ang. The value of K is 7.8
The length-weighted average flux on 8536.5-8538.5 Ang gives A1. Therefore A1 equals 7.25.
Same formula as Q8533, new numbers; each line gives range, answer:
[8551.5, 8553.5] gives 8.11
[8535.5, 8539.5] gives 7.63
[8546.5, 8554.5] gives 8.26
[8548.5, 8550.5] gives 7.89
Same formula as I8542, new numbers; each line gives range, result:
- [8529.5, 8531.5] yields 8.25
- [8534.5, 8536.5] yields 7.82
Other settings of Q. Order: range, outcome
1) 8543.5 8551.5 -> 7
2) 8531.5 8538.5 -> 7.13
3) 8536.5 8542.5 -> 6.58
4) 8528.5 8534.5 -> 7.95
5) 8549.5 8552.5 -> 7.89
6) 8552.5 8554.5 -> 8.11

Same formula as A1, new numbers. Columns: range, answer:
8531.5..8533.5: 8.22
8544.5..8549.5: 7.45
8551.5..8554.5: 8.13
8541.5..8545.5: 6.91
